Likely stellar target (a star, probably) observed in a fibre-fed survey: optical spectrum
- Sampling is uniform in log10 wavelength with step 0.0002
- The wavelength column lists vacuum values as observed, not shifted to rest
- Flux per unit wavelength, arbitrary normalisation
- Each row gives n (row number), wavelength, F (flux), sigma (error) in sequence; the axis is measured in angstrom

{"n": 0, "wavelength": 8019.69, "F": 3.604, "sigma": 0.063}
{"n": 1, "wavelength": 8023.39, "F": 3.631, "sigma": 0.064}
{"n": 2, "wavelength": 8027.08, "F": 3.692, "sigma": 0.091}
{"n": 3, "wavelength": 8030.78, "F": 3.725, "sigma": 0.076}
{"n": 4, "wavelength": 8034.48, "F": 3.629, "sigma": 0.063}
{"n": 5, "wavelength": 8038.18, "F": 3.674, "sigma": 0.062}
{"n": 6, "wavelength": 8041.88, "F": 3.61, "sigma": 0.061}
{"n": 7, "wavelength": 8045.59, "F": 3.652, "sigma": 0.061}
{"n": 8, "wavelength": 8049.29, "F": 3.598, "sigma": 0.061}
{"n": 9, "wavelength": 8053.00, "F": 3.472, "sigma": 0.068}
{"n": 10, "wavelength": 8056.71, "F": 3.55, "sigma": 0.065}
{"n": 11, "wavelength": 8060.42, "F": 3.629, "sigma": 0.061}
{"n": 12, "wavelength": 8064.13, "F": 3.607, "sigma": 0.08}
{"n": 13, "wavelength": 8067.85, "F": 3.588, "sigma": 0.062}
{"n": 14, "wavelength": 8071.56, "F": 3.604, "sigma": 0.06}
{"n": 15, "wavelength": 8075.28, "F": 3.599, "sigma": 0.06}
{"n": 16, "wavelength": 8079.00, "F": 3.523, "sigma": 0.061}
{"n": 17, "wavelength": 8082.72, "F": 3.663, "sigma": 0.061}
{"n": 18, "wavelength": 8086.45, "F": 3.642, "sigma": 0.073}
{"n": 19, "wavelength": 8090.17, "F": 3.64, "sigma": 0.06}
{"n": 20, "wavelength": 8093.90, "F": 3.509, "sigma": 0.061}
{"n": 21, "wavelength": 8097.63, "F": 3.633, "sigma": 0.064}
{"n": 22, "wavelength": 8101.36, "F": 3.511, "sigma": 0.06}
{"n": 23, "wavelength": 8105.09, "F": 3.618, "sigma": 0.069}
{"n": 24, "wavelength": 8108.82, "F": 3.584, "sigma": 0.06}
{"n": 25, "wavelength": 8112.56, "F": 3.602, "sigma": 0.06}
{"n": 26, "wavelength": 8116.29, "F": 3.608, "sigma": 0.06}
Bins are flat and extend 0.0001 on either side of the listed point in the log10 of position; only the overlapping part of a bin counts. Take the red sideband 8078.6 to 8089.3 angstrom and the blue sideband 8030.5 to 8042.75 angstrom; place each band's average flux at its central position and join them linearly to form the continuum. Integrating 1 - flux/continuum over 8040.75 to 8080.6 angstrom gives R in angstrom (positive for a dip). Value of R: 0.6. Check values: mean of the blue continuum 3.66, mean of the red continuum 3.62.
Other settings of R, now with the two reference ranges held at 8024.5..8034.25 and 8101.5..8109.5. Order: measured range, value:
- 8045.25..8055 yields 0.3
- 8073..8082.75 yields 0.1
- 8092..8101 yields 0.1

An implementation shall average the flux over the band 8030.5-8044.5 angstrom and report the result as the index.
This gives 3.65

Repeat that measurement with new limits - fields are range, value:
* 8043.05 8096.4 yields 3.59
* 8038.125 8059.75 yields 3.59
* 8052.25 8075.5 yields 3.58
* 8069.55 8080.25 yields 3.58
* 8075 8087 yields 3.6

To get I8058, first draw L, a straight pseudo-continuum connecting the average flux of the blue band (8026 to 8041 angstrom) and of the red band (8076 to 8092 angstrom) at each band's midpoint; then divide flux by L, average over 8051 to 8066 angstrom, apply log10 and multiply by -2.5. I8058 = 0.02 mag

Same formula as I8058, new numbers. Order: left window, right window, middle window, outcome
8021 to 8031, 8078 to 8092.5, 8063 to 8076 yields 0.01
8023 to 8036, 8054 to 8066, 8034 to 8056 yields 0.01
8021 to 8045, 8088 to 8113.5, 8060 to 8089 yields 0.00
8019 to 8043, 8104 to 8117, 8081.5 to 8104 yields 0.01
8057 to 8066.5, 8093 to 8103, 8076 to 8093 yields -0.01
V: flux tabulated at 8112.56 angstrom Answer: 3.602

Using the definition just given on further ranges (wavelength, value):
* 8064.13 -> 3.607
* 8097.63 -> 3.633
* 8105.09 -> 3.618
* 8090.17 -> 3.64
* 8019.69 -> 3.604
